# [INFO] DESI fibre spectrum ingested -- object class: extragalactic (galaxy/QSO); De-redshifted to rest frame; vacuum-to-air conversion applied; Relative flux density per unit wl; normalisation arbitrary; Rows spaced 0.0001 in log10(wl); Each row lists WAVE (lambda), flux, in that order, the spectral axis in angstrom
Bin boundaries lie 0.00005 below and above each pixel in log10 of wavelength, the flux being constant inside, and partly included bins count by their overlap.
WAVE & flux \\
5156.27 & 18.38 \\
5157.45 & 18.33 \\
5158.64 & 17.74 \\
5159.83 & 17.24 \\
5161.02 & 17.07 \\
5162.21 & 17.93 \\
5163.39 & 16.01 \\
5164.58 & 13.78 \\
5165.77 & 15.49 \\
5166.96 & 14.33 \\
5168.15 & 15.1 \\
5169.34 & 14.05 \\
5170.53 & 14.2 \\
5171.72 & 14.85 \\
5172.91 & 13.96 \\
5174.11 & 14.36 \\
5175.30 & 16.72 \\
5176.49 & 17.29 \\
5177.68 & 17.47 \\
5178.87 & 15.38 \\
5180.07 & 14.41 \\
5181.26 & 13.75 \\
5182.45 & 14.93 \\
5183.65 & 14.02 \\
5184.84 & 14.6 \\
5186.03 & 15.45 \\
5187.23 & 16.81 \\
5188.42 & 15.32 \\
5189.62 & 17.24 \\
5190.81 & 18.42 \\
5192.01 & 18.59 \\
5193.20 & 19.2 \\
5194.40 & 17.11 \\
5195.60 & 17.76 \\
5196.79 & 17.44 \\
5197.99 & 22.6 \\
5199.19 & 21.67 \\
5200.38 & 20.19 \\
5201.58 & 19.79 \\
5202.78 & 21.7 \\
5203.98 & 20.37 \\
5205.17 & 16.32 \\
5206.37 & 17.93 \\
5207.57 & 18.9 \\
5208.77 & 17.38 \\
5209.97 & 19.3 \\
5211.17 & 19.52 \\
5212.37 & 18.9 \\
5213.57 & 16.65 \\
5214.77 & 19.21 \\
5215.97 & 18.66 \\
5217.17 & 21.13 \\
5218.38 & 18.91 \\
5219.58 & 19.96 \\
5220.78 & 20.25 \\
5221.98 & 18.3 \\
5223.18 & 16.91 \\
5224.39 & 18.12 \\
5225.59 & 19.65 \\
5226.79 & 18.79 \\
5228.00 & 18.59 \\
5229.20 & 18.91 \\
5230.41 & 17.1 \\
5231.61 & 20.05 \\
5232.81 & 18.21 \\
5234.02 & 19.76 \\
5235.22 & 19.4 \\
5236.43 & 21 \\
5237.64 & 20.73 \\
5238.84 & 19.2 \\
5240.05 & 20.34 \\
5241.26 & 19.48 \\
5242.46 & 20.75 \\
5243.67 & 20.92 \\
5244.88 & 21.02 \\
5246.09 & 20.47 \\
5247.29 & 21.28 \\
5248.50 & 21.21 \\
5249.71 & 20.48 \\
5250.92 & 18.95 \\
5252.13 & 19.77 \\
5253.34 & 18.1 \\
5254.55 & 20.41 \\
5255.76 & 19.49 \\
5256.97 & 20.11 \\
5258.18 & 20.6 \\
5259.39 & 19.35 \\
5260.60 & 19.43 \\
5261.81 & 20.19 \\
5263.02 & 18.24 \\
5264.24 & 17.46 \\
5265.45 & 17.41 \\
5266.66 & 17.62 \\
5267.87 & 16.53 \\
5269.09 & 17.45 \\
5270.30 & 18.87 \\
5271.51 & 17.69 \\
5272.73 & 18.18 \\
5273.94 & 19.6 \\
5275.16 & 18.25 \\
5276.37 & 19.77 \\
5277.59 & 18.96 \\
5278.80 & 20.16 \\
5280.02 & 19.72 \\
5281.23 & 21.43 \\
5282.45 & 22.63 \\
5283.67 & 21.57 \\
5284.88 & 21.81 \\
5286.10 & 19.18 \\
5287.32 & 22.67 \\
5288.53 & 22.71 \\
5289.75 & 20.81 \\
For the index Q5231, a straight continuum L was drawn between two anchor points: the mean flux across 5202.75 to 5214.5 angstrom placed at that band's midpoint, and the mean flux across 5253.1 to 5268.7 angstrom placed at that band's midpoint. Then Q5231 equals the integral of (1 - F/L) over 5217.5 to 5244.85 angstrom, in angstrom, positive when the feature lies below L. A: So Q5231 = -1.0 angstrom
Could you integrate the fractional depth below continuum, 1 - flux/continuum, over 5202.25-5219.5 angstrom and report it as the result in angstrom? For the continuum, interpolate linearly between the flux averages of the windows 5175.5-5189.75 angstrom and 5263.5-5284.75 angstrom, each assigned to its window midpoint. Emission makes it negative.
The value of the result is -2.40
